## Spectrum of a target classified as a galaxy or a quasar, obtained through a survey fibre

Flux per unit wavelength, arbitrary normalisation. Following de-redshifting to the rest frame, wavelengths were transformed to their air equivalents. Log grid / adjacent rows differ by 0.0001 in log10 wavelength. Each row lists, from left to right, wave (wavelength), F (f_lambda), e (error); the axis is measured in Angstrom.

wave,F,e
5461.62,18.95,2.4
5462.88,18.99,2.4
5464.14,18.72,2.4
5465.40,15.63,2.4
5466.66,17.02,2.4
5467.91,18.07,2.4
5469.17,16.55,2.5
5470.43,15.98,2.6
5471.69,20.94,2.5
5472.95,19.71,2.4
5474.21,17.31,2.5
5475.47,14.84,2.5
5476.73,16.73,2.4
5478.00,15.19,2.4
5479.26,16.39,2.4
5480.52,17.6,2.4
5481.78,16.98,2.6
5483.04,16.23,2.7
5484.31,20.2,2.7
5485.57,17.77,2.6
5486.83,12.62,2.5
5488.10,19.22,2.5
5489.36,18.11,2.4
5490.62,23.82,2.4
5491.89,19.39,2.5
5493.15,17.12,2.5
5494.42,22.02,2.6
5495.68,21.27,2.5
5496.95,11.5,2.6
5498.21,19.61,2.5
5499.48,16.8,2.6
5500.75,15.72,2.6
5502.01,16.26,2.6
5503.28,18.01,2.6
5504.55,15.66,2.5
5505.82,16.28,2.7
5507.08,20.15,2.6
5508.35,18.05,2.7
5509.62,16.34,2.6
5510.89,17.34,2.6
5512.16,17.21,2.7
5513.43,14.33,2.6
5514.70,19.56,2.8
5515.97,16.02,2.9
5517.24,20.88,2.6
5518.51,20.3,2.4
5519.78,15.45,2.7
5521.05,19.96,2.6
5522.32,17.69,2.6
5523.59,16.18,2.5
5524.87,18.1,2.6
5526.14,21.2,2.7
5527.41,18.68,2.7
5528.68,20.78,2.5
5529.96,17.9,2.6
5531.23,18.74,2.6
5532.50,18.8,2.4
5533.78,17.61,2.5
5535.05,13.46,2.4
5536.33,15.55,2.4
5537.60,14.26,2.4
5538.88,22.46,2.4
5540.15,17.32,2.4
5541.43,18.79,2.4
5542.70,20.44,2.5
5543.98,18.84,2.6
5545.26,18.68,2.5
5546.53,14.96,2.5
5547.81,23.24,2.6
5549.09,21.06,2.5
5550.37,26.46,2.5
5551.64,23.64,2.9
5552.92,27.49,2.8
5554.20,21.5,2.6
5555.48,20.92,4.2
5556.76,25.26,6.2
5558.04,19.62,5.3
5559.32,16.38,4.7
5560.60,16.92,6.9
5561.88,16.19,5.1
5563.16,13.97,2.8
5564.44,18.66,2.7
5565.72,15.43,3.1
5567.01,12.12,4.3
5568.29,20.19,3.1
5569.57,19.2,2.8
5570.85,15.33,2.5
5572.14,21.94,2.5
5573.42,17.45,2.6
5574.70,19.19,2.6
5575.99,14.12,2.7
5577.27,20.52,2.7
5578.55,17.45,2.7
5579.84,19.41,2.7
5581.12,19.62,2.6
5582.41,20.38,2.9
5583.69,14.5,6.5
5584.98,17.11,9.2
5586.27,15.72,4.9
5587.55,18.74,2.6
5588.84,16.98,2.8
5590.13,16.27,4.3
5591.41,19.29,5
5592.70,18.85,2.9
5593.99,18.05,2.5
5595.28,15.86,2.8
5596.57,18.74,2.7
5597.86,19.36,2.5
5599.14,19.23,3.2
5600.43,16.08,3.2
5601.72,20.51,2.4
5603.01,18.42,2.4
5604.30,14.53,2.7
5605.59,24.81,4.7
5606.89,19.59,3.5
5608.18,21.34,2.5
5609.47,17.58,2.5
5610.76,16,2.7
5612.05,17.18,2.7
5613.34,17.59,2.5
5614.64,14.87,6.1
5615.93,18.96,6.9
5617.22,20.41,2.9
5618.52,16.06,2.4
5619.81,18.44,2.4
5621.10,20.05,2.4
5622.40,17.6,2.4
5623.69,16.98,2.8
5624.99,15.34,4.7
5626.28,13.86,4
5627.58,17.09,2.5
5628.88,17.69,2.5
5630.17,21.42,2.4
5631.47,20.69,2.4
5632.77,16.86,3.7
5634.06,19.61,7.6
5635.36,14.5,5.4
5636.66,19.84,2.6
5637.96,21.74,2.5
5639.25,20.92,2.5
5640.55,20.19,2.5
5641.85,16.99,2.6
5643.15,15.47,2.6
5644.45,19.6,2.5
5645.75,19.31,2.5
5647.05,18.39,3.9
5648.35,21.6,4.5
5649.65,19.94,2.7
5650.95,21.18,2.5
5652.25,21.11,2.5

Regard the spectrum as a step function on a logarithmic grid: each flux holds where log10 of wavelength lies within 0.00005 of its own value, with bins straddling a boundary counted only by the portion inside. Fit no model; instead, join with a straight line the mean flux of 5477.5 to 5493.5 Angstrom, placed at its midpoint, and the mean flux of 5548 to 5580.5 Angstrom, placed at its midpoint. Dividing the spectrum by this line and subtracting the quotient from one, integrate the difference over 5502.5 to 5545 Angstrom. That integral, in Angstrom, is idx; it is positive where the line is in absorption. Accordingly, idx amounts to 1.3 Angstrom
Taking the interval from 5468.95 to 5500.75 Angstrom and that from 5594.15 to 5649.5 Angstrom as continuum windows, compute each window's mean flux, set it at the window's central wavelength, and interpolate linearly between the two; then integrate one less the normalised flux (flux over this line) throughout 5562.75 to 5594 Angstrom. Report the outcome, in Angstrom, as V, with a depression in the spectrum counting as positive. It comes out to 0.9 Angstrom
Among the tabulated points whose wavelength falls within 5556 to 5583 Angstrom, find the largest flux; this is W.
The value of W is 25.26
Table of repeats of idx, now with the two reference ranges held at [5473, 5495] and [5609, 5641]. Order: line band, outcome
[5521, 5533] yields -0.6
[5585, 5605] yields 0.2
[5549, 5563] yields -2.5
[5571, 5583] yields -0.5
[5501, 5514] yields 0.6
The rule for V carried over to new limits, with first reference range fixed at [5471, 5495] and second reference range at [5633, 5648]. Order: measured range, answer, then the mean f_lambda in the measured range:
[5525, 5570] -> -1.8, 19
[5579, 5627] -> 1.7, 17.9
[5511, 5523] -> 0.2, 17.9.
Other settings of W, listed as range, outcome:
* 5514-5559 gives 27.49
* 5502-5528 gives 21.2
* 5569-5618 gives 24.81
